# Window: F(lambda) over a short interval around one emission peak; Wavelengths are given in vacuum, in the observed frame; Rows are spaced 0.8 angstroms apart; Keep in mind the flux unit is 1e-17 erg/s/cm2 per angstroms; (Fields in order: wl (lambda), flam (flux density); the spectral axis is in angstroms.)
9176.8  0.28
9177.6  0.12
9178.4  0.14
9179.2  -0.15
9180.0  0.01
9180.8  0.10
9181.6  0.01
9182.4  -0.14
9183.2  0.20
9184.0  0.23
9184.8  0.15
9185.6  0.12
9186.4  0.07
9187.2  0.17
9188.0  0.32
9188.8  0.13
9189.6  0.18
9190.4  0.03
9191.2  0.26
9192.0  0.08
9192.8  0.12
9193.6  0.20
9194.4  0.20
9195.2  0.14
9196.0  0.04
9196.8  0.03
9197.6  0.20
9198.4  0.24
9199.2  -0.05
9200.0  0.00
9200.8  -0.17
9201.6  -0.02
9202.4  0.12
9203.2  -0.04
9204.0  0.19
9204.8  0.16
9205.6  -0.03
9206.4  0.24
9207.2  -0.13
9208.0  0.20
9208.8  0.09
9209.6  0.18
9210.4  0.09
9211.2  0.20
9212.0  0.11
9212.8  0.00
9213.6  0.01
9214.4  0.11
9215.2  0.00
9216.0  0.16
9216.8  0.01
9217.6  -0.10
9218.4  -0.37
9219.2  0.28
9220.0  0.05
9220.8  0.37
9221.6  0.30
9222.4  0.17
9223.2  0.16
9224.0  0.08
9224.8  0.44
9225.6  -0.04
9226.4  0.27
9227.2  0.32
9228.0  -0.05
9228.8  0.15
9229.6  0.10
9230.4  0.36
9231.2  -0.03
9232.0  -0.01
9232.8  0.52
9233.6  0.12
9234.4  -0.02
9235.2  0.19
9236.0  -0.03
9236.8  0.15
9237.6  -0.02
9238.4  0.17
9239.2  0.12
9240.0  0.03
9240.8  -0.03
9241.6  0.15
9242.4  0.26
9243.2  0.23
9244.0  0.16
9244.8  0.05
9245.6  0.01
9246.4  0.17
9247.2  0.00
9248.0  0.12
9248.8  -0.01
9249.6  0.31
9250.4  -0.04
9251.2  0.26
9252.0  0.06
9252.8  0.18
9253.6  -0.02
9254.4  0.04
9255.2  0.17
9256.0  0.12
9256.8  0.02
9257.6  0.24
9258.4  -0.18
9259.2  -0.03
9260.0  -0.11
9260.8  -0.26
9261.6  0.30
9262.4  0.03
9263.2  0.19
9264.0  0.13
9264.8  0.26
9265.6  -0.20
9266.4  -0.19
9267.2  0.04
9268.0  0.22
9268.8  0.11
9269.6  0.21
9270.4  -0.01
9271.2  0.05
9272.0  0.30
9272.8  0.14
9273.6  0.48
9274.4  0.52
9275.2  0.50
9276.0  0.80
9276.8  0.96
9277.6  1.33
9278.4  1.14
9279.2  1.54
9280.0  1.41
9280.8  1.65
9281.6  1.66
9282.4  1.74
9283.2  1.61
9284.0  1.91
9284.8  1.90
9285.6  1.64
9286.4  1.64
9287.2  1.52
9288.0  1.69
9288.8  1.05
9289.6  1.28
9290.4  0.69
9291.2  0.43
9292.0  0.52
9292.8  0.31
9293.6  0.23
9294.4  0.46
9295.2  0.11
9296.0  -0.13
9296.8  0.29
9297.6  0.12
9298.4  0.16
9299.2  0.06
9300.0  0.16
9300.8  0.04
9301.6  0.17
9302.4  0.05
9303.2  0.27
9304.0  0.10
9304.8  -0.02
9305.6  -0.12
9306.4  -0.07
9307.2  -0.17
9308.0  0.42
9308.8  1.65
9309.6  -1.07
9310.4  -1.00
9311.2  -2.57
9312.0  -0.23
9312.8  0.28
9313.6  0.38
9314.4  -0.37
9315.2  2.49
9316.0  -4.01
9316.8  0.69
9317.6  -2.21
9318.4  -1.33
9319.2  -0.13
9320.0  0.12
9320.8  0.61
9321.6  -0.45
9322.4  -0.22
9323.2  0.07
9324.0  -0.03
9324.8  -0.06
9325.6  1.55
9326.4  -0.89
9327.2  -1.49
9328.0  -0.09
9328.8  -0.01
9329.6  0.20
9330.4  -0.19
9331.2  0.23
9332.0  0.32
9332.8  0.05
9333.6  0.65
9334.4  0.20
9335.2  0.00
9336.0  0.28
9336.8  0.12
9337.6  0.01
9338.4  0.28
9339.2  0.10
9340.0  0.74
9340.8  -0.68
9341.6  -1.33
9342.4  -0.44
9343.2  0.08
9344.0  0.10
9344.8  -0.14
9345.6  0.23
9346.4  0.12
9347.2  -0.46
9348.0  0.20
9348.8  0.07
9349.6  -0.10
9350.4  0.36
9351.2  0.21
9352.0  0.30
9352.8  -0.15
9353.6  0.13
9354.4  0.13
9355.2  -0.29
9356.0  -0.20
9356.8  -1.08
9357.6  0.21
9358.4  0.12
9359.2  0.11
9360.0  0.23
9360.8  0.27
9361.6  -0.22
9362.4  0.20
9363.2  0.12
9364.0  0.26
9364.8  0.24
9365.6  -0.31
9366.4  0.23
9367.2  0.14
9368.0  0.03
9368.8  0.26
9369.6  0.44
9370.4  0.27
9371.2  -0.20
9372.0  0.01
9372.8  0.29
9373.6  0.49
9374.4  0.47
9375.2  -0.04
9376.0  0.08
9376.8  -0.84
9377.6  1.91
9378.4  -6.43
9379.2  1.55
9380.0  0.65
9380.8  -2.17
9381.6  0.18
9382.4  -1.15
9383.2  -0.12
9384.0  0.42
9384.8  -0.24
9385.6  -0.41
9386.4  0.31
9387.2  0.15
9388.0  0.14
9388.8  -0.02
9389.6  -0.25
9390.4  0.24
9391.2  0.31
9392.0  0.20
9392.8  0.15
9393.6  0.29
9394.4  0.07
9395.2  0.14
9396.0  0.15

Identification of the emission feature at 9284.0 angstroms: [O II]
